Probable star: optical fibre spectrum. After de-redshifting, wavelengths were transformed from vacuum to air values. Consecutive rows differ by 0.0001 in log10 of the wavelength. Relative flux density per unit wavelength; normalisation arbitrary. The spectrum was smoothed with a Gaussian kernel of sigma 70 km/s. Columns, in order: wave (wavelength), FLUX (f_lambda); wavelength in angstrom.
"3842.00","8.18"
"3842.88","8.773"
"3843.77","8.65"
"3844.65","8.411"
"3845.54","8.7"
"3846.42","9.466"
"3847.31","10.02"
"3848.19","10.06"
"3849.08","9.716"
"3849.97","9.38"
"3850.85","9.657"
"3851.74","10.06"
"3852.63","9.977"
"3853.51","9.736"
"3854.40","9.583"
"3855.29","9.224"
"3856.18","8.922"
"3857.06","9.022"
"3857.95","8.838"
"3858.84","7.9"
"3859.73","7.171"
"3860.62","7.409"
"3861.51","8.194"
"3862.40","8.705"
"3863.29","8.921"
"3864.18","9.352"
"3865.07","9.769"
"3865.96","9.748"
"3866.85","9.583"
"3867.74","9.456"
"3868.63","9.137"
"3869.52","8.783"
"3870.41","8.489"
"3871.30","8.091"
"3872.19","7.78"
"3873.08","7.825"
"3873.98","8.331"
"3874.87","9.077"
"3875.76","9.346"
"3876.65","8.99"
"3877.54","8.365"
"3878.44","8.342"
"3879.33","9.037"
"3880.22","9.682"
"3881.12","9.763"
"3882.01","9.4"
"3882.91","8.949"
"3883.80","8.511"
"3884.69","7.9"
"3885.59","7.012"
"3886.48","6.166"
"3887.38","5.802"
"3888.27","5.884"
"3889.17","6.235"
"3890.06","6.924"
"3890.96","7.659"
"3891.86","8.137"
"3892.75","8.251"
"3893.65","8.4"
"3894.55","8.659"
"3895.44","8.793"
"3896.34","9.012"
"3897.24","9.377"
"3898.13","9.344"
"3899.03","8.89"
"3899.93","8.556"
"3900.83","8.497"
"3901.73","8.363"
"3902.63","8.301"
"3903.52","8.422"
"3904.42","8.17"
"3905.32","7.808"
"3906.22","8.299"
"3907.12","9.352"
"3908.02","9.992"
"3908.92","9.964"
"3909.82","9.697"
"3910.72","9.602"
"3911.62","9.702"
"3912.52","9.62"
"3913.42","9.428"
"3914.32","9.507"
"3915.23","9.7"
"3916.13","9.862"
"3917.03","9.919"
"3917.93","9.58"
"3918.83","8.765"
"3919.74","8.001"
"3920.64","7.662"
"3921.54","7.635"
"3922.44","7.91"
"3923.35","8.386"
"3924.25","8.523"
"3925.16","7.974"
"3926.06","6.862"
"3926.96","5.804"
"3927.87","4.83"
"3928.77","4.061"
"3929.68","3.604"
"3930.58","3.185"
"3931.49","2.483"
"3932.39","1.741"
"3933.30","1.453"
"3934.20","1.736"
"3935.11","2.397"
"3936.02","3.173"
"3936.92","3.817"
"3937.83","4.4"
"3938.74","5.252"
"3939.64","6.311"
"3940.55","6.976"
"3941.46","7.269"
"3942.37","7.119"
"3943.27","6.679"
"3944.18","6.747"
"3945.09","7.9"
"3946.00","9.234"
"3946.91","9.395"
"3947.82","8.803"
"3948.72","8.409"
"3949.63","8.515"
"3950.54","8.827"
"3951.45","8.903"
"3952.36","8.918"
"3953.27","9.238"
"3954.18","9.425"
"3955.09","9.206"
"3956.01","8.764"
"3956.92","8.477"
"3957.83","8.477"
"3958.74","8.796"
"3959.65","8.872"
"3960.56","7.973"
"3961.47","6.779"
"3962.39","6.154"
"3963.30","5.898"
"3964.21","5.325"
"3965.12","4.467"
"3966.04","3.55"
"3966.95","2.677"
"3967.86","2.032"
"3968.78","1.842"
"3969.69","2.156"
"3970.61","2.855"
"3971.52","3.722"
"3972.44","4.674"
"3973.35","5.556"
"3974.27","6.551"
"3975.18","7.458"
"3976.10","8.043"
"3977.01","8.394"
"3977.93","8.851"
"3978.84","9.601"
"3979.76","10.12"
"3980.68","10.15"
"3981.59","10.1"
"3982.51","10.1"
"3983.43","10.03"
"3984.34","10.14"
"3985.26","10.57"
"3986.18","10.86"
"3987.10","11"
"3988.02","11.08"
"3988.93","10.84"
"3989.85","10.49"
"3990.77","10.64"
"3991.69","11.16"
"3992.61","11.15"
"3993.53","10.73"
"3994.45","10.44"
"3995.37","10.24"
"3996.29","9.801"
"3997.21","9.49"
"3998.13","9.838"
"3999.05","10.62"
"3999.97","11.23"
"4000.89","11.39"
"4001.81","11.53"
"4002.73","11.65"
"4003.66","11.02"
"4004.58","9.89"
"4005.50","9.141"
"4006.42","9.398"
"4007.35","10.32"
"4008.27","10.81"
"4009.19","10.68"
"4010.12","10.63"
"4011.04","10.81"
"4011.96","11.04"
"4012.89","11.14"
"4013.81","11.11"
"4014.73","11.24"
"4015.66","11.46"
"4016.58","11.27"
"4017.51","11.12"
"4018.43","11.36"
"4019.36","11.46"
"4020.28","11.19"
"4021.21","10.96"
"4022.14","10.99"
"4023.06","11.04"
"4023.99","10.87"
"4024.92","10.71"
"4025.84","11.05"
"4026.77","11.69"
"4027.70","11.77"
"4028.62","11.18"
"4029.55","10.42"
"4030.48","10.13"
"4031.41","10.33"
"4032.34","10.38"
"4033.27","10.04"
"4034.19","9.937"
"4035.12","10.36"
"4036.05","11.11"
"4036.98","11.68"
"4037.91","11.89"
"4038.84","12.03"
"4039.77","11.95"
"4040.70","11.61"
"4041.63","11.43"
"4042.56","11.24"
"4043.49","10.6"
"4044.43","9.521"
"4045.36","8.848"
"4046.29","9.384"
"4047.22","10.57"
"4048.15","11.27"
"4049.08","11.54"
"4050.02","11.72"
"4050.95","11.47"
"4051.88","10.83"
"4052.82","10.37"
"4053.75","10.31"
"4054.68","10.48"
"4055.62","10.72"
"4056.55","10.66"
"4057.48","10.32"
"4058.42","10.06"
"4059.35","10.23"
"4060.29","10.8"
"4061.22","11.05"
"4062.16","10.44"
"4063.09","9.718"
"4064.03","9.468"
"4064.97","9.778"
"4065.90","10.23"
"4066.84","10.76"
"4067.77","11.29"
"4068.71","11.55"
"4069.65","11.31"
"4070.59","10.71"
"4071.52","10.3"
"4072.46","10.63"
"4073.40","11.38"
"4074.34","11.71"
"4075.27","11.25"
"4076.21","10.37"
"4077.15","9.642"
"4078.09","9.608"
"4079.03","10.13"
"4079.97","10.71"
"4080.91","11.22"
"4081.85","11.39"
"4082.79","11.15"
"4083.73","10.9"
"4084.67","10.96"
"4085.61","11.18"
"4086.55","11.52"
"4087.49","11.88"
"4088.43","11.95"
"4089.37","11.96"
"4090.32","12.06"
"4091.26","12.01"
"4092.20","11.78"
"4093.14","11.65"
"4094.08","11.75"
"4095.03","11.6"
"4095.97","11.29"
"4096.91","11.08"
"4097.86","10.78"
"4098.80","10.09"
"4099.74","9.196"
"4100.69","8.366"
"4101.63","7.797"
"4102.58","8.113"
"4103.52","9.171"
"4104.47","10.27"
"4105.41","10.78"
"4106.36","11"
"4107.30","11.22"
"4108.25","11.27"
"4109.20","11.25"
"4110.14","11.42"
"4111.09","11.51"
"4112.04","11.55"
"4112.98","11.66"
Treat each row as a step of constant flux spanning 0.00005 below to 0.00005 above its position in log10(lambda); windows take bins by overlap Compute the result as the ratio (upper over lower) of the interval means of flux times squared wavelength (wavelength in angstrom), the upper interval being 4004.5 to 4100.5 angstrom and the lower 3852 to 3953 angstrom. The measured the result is 1.5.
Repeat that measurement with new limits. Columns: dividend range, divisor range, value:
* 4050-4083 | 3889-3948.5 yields 1.55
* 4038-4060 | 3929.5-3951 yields 2.00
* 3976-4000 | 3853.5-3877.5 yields 1.24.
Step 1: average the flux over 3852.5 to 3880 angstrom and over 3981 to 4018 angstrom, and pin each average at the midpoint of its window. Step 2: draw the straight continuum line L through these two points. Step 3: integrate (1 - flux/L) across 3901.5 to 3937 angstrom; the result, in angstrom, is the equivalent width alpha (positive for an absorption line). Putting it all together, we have 8.76 angstrom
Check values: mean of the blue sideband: 8.81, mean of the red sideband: 10.7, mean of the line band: 7.15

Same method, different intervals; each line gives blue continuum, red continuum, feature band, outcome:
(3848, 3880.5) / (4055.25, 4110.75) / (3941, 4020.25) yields 8.3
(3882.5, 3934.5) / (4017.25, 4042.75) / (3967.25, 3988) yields 4.6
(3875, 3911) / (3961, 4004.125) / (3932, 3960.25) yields 4.8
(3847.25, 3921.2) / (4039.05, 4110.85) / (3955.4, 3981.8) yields 8.7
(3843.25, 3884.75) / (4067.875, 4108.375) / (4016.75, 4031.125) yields -1.1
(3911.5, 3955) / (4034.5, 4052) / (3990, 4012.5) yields -2.6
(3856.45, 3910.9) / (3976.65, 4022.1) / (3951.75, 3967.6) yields 4.3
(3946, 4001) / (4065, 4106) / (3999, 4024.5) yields -4.9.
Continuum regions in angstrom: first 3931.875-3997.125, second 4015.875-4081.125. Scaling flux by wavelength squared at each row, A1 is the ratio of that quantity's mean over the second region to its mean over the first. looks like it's 1.50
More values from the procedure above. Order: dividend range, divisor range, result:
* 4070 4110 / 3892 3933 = 1.48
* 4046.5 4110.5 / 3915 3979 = 1.76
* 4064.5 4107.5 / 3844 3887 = 1.36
